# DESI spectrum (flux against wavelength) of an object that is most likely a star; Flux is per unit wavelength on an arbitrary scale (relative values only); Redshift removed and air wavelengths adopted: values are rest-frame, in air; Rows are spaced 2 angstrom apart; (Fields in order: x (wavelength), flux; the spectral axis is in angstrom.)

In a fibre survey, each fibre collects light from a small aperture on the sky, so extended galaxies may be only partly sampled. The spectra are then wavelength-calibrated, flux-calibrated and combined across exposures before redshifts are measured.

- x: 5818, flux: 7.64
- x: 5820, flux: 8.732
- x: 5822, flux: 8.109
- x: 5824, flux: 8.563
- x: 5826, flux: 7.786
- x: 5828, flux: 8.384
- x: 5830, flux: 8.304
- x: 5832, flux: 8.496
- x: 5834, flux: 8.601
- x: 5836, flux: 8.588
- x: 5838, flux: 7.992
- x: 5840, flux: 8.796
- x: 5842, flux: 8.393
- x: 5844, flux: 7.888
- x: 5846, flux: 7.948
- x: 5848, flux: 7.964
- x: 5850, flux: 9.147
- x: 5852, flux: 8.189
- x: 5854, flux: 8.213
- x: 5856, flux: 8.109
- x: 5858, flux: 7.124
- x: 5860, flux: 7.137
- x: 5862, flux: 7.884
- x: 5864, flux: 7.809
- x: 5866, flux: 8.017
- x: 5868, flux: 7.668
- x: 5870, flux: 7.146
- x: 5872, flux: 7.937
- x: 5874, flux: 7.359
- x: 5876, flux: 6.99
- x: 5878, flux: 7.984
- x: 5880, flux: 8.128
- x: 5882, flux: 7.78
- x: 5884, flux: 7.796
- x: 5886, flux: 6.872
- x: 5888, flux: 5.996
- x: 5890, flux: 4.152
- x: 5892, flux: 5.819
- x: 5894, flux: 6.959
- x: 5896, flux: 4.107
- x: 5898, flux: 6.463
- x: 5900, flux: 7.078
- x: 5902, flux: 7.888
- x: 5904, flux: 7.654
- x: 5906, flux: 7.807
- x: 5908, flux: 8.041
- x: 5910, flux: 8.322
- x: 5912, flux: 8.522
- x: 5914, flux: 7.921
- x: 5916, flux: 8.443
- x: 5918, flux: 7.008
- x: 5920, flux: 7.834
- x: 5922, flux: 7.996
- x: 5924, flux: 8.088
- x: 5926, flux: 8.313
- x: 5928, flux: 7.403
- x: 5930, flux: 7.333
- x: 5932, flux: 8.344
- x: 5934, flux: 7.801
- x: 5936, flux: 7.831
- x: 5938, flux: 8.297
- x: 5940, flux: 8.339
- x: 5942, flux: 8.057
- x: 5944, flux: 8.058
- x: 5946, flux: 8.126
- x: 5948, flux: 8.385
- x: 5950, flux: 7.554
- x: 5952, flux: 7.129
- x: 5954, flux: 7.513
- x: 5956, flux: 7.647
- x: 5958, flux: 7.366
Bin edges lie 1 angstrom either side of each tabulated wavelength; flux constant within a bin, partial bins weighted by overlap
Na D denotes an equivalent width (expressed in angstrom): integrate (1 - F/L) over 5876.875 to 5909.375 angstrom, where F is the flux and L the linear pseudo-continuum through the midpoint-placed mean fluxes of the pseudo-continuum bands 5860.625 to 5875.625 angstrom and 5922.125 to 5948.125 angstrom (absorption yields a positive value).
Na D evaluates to 3.6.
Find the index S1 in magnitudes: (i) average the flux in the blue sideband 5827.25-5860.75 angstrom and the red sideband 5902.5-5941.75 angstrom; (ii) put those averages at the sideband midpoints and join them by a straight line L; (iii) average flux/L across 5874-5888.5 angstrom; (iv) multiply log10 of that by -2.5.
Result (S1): 0.09 mag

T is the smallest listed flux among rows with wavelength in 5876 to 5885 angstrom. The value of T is 6.99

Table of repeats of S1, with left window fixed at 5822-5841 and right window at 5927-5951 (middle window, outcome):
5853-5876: 0.083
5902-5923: 0.015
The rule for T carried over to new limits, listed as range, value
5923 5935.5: 7.333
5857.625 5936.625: 4.107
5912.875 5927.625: 7.008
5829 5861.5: 7.124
